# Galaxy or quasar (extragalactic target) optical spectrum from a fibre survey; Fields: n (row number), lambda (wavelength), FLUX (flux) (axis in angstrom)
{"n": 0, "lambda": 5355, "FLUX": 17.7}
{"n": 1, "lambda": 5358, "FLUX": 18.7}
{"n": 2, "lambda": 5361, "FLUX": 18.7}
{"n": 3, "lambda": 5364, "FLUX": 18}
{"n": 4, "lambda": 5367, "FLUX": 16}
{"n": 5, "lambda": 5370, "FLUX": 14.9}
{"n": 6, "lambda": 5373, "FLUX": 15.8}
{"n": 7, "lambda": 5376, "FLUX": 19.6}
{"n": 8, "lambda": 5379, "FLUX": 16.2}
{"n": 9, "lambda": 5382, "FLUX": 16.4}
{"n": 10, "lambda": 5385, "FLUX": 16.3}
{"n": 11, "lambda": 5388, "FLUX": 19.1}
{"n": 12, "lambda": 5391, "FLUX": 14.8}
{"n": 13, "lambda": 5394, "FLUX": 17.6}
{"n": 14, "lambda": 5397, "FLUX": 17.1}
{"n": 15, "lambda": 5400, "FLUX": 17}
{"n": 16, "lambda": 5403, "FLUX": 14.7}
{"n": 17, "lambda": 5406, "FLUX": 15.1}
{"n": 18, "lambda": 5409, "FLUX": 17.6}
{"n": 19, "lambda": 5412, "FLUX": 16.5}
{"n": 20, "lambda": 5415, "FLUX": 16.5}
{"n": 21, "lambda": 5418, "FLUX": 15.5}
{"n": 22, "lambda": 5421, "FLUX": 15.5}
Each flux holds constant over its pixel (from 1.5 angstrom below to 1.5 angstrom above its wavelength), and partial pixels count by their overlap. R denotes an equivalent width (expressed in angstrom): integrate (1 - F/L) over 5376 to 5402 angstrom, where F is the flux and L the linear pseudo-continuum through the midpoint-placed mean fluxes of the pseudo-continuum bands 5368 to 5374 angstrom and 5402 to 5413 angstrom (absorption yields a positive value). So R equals -2.1 angstrom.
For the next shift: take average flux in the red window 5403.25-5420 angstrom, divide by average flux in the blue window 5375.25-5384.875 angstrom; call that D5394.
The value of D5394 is 0.9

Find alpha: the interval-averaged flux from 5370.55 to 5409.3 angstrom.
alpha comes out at 16.6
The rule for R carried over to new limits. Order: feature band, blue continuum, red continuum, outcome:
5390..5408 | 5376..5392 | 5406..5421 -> 0.50 angstrom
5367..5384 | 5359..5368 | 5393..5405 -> 0.76 angstrom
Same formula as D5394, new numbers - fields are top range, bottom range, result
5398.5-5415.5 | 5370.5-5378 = 0.94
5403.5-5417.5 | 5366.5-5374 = 1.05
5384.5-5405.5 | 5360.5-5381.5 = 0.98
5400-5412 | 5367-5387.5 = 0.96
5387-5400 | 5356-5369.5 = 0.97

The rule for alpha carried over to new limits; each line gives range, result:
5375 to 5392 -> 17.1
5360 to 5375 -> 16.7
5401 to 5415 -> 16.1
